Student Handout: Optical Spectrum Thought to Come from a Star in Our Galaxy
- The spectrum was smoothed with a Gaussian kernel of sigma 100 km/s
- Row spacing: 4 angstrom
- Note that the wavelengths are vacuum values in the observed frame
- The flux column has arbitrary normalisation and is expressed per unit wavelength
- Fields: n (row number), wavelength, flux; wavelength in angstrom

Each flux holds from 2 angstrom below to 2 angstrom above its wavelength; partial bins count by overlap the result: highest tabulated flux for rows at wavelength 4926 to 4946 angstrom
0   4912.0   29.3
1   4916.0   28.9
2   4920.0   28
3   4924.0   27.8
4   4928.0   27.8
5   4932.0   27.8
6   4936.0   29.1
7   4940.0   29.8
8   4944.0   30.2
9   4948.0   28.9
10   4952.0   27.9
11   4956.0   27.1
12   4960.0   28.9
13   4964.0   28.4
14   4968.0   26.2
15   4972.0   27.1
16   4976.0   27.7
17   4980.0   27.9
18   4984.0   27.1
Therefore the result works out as 30.2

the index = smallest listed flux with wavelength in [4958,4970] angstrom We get 26.2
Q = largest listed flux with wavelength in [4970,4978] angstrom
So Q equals 27.7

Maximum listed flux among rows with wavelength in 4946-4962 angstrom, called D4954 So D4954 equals 28.9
